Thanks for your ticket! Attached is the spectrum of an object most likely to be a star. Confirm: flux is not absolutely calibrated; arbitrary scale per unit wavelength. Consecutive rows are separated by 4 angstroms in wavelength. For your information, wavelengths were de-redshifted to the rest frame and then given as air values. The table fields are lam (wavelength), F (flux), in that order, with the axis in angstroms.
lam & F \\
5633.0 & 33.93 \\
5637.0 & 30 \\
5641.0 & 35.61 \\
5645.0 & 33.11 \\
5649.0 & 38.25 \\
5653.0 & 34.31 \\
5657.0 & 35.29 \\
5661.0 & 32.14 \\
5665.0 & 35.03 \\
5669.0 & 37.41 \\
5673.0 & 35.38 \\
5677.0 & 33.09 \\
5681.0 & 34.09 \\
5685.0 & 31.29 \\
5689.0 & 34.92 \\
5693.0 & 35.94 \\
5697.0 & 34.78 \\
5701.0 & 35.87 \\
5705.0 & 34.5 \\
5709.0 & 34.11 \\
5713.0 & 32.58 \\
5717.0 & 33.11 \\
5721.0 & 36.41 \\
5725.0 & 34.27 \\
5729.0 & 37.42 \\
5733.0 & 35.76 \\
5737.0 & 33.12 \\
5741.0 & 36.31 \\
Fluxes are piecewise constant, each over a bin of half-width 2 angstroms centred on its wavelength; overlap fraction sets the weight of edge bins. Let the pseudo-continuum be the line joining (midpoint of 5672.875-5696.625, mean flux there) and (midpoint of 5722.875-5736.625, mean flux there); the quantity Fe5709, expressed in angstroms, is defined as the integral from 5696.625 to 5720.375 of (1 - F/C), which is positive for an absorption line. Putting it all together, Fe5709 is 0.39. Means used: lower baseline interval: 34.1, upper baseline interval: 35.5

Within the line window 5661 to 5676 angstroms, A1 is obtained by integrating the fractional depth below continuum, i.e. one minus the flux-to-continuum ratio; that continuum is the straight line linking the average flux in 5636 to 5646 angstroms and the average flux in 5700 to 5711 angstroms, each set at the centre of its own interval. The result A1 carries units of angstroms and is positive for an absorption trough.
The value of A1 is -0.6 angstroms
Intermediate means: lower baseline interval 33.2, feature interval 35.2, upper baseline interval 34.7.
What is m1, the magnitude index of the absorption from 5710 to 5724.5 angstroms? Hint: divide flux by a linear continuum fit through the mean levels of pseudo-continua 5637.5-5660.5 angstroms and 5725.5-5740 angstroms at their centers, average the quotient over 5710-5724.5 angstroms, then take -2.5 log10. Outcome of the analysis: 0.04 mag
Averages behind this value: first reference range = 34.8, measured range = 34.1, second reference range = 35.4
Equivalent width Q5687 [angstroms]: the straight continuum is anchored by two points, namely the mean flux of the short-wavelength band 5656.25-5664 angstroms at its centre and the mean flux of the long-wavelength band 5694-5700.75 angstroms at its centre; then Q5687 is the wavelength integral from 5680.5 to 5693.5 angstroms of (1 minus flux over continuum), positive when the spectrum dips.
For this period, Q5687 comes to 0.36 angstroms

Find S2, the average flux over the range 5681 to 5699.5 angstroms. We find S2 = 34.3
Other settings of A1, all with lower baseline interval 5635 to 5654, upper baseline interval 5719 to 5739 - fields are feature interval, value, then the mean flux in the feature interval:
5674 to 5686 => 0.5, 33.2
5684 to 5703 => 0.1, 34.7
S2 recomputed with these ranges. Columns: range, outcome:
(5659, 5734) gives 34.6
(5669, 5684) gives 34.4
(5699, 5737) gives 34.8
